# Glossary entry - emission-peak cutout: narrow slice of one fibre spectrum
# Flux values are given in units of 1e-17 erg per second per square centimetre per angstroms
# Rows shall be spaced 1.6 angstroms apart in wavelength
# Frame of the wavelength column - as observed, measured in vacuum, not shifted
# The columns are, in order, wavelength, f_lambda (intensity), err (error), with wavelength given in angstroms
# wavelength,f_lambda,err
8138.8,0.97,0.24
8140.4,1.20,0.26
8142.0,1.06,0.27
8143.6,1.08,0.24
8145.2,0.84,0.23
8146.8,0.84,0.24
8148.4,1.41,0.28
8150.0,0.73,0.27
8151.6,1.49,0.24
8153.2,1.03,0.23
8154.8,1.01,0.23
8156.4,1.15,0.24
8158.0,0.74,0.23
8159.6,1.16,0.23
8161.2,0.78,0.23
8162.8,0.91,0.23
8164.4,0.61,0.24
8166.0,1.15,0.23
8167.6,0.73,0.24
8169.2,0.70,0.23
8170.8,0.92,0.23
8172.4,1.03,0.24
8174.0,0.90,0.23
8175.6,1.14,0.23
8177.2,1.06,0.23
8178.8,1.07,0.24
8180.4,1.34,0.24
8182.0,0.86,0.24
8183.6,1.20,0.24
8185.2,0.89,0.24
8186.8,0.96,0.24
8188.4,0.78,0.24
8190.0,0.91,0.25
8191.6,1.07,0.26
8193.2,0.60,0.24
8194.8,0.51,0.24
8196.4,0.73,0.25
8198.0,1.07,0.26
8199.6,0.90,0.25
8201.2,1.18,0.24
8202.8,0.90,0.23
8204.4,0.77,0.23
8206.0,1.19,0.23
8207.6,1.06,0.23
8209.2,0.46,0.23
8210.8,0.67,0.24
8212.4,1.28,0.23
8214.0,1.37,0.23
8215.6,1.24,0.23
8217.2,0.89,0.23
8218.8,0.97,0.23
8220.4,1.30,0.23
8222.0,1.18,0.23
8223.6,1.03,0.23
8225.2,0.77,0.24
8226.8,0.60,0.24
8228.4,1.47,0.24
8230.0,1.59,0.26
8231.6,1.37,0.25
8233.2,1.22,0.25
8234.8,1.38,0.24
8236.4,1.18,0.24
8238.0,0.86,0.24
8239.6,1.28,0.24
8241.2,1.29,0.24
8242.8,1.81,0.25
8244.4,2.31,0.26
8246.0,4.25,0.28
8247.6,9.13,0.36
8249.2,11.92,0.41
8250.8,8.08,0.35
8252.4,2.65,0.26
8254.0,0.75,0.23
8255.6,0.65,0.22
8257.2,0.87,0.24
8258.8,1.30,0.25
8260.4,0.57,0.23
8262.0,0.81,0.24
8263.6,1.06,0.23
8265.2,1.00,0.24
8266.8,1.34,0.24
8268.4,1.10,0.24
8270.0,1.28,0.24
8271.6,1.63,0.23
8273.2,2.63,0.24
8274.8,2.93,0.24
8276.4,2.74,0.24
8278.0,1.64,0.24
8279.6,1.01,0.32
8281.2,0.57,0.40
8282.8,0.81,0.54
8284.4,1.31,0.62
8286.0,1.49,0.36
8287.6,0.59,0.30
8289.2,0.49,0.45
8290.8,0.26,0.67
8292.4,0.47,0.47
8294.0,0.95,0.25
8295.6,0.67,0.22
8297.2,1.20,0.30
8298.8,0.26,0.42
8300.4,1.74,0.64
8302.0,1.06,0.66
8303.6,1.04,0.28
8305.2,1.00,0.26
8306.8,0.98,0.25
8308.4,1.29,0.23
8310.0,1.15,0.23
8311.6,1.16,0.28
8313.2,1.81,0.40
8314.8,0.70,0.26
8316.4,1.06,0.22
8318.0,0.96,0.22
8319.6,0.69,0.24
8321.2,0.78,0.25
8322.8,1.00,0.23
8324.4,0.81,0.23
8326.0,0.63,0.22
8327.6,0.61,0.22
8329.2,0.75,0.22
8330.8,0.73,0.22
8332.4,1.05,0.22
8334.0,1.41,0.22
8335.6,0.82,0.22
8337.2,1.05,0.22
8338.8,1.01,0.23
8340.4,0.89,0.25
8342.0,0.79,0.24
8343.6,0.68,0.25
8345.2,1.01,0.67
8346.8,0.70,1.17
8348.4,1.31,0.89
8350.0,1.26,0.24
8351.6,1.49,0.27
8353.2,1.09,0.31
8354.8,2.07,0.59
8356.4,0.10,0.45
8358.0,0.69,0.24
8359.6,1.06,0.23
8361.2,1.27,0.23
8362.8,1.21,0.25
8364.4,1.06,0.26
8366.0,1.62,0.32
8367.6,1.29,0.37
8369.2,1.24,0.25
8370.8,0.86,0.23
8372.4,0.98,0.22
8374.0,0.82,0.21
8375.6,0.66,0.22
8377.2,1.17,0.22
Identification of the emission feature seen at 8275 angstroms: [N II]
